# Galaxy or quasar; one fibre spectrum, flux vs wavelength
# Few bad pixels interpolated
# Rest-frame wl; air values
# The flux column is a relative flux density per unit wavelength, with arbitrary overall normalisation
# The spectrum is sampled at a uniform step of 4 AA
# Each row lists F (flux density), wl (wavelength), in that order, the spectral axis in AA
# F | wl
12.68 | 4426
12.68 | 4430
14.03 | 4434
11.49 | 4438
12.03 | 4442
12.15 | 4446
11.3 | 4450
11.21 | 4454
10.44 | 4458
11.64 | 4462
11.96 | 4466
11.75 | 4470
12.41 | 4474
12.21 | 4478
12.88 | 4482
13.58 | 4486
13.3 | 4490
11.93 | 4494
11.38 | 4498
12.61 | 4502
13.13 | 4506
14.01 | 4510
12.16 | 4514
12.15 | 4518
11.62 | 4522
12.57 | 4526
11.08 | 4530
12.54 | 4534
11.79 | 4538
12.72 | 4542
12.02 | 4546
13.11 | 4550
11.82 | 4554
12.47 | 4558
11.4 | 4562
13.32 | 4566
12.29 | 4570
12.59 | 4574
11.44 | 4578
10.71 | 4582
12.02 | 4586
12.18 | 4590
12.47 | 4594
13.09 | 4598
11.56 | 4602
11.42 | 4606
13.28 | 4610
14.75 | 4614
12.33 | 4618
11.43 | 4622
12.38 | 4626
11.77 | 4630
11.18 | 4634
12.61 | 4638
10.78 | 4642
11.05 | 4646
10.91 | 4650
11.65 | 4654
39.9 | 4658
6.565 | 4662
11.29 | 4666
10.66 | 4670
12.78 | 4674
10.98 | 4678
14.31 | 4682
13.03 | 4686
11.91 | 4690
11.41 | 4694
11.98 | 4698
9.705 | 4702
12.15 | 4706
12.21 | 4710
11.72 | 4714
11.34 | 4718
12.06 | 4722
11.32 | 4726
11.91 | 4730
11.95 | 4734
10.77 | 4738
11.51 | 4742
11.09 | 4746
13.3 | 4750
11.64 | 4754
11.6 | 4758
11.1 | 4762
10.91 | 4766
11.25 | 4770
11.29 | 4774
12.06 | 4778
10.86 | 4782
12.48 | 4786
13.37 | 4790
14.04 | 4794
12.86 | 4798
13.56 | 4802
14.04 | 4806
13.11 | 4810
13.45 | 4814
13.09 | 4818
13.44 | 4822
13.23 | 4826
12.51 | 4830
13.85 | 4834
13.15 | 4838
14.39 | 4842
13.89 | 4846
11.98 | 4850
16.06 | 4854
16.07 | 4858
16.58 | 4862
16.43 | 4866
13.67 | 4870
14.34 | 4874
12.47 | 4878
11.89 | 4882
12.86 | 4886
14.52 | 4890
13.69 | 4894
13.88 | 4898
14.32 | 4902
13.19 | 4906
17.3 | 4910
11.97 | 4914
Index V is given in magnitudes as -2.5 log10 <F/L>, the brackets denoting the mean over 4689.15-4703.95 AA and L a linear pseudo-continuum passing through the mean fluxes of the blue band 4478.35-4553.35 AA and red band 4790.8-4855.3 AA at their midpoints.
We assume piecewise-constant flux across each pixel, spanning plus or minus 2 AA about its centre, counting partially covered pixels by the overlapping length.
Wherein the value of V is 0.17 mag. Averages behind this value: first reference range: 12.5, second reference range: 13.5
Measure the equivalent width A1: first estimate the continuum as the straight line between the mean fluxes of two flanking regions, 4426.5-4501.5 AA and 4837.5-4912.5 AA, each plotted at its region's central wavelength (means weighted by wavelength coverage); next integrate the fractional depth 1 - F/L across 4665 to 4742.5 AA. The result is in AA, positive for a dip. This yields 9.4 AA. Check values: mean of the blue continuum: 12.2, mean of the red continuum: 14.3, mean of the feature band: 11.8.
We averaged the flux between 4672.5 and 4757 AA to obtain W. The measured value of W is 11.9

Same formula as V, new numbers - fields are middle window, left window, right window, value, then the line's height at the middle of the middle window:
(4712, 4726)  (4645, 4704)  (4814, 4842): 0.14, 13.3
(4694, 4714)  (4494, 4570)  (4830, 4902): 0.15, 13.2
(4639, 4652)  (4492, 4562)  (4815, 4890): 0.17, 12.9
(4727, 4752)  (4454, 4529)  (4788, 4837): 0.12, 13.1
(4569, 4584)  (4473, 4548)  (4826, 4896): 0.09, 12.7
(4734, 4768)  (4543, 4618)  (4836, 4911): 0.17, 13.4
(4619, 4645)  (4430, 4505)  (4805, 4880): 0.11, 13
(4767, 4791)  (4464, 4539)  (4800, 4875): 0.17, 13.8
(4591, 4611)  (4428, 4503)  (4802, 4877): 0.05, 12.8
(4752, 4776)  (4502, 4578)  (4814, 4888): 0.19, 13.4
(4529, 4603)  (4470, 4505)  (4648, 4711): 0.06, 12.8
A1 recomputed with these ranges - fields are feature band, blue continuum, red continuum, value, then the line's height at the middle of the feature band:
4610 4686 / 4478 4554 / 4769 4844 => -3.0 AA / 12.7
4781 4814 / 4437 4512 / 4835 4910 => 1.6 AA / 13.8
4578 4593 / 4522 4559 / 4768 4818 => 0.8 AA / 12.3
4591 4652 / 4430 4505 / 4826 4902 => 3.8 AA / 12.9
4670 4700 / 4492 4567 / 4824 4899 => 1.9 AA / 13.1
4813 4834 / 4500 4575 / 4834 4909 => 1.0 AA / 13.9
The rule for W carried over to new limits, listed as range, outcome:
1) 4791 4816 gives 13.5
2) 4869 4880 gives 13.5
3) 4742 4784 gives 11.5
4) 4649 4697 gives 13.8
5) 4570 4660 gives 13.2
